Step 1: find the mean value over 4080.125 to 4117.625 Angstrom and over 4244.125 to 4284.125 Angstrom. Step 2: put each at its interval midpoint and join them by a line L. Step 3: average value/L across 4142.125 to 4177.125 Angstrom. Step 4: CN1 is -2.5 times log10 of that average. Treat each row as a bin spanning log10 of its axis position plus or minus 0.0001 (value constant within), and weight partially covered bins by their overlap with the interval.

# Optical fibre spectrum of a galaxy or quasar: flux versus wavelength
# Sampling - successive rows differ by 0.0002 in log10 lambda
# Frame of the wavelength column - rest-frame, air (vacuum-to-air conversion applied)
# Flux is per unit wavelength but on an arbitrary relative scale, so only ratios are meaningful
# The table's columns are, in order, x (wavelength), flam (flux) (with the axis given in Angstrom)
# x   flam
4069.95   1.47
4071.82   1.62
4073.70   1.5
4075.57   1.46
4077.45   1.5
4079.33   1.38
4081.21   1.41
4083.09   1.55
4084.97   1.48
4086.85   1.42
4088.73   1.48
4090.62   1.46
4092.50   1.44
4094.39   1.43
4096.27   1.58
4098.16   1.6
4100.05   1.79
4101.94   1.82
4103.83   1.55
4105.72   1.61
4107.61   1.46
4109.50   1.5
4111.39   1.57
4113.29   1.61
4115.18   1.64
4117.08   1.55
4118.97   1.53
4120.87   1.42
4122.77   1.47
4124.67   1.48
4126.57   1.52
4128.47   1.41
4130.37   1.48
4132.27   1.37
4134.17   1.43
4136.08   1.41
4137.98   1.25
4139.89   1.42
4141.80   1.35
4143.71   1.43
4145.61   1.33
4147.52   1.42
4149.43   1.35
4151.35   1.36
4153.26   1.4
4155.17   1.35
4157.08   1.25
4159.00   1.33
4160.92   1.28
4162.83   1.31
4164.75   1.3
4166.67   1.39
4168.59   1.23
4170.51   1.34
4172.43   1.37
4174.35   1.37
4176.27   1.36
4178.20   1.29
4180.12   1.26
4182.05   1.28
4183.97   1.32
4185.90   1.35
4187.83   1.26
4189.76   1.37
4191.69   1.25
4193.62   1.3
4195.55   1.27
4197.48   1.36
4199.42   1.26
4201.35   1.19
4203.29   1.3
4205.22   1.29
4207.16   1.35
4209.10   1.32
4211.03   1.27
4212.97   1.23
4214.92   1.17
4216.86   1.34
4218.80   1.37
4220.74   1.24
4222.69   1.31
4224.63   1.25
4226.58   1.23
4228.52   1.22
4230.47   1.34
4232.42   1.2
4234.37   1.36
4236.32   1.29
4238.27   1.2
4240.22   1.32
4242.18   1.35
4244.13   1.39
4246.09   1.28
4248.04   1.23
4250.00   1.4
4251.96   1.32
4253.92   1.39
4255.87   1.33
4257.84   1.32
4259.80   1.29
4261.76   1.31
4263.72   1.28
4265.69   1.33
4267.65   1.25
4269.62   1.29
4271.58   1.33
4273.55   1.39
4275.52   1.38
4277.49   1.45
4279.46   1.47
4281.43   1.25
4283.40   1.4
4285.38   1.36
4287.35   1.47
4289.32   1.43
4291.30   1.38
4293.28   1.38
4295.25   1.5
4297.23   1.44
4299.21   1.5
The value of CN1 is 0.097 mag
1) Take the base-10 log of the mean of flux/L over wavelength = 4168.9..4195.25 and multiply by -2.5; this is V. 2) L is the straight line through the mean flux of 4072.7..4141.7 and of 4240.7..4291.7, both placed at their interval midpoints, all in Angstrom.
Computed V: 0.090 mag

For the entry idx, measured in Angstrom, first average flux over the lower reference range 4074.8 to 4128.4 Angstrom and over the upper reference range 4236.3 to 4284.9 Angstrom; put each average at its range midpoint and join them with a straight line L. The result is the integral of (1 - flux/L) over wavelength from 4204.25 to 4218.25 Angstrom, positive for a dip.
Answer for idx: 1.1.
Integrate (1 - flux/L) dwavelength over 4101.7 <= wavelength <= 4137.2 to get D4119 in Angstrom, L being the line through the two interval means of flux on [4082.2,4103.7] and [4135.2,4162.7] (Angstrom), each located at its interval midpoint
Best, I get -1.30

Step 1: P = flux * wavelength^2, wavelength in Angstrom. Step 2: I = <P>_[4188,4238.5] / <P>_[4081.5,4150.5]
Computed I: 0.9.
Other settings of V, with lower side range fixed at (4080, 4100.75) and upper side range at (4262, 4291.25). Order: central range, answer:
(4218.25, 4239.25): 0.104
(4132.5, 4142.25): 0.075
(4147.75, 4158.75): 0.087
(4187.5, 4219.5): 0.105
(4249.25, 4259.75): 0.027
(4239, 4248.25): 0.056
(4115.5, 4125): -0.011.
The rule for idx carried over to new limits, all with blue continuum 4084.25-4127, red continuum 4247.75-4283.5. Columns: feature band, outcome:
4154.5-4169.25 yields 1.64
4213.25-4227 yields 1.21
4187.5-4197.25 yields 0.91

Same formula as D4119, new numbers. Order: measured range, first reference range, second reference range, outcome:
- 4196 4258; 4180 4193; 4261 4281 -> 1.3 Angstrom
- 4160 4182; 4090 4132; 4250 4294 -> 2.3 Angstrom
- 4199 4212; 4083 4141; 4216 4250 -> 0.6 Angstrom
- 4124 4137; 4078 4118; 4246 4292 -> 0.5 Angstrom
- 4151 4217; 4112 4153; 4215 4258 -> 3.2 Angstrom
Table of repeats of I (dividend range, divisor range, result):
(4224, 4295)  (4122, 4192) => 1.03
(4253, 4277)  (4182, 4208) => 1.06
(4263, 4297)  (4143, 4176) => 1.09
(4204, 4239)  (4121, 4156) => 0.95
